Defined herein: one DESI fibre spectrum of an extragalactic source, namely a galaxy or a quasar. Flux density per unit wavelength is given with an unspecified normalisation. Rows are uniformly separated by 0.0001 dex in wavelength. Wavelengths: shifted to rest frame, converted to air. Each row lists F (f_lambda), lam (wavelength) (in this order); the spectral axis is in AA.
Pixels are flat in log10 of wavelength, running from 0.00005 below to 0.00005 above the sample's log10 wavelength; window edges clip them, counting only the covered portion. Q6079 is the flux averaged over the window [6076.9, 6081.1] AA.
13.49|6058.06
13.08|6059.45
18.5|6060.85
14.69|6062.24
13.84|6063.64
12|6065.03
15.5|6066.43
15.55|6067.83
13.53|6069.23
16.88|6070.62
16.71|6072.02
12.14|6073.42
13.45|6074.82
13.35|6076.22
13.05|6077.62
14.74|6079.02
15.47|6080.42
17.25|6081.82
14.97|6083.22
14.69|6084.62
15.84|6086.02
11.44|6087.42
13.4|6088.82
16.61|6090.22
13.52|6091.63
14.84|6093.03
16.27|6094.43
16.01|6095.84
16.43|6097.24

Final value 14.4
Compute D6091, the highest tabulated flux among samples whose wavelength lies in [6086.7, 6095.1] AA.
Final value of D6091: 16.61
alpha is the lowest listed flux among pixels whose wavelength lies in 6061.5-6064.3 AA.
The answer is 13.84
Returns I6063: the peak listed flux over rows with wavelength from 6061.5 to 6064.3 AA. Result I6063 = 14.69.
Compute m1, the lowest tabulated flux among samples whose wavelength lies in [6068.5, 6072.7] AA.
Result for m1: 13.53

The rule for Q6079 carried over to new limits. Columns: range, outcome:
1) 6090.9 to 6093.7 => 14.2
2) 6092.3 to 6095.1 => 15.6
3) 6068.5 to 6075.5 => 14.5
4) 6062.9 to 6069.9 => 14.1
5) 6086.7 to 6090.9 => 13.8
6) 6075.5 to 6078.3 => 13.2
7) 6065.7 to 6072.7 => 15.6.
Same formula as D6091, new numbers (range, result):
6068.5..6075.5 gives 16.88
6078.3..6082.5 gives 17.25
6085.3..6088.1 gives 15.84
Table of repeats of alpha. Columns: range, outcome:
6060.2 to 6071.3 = 12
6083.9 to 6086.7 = 14.69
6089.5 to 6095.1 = 13.52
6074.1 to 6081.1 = 13.05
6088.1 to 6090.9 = 13.4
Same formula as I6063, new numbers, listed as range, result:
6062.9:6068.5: 15.55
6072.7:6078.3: 13.45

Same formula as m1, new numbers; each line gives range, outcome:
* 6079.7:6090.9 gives 11.44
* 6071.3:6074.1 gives 12.14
